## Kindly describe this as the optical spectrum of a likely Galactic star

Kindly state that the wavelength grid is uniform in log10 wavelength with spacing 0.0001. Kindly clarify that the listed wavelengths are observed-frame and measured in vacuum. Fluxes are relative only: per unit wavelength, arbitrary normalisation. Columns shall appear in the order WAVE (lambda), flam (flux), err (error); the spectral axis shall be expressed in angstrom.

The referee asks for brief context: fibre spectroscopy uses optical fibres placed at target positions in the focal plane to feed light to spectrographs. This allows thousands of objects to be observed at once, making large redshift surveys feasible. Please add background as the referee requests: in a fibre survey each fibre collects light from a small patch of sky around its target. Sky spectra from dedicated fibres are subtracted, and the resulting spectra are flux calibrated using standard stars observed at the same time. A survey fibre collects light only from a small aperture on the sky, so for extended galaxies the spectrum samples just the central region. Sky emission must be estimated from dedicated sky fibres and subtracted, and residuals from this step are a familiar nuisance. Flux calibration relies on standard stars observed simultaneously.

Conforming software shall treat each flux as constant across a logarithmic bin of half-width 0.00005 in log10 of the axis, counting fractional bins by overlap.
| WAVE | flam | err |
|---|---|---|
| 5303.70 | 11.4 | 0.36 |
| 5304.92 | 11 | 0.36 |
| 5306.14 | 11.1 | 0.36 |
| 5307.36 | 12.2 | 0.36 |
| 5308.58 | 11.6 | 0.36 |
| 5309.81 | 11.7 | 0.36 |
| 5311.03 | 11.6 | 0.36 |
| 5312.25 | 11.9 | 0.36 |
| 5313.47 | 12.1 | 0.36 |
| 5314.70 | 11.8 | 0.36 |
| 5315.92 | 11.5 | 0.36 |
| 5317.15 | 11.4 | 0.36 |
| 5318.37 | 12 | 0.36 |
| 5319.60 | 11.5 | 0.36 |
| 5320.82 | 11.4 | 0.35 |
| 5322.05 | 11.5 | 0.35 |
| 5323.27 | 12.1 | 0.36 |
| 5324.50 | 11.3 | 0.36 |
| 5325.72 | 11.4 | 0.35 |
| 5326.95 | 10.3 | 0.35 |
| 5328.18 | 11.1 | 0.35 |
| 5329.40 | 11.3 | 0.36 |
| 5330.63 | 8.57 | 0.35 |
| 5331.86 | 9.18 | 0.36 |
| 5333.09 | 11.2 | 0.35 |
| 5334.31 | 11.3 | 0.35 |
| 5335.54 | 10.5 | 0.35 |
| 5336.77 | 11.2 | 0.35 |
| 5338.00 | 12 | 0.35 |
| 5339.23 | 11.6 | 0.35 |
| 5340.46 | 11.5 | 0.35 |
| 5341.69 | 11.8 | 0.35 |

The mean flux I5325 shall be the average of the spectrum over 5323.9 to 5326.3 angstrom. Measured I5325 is 11.4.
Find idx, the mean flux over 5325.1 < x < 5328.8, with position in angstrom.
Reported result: 11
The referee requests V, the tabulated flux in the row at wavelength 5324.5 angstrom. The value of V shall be 11.3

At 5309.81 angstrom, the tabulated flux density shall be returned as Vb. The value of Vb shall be 11.7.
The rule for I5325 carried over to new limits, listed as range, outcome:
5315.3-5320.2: 11.6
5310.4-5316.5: 11.8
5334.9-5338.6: 11.2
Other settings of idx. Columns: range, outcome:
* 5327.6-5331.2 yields 10.3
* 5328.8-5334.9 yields 10.3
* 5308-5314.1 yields 11.8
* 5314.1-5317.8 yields 11.6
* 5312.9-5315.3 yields 11.9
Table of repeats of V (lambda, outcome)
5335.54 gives 10.5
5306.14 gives 11.1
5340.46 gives 11.5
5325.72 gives 11.4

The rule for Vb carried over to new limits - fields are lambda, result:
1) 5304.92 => 11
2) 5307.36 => 12.2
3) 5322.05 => 11.5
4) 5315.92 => 11.5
